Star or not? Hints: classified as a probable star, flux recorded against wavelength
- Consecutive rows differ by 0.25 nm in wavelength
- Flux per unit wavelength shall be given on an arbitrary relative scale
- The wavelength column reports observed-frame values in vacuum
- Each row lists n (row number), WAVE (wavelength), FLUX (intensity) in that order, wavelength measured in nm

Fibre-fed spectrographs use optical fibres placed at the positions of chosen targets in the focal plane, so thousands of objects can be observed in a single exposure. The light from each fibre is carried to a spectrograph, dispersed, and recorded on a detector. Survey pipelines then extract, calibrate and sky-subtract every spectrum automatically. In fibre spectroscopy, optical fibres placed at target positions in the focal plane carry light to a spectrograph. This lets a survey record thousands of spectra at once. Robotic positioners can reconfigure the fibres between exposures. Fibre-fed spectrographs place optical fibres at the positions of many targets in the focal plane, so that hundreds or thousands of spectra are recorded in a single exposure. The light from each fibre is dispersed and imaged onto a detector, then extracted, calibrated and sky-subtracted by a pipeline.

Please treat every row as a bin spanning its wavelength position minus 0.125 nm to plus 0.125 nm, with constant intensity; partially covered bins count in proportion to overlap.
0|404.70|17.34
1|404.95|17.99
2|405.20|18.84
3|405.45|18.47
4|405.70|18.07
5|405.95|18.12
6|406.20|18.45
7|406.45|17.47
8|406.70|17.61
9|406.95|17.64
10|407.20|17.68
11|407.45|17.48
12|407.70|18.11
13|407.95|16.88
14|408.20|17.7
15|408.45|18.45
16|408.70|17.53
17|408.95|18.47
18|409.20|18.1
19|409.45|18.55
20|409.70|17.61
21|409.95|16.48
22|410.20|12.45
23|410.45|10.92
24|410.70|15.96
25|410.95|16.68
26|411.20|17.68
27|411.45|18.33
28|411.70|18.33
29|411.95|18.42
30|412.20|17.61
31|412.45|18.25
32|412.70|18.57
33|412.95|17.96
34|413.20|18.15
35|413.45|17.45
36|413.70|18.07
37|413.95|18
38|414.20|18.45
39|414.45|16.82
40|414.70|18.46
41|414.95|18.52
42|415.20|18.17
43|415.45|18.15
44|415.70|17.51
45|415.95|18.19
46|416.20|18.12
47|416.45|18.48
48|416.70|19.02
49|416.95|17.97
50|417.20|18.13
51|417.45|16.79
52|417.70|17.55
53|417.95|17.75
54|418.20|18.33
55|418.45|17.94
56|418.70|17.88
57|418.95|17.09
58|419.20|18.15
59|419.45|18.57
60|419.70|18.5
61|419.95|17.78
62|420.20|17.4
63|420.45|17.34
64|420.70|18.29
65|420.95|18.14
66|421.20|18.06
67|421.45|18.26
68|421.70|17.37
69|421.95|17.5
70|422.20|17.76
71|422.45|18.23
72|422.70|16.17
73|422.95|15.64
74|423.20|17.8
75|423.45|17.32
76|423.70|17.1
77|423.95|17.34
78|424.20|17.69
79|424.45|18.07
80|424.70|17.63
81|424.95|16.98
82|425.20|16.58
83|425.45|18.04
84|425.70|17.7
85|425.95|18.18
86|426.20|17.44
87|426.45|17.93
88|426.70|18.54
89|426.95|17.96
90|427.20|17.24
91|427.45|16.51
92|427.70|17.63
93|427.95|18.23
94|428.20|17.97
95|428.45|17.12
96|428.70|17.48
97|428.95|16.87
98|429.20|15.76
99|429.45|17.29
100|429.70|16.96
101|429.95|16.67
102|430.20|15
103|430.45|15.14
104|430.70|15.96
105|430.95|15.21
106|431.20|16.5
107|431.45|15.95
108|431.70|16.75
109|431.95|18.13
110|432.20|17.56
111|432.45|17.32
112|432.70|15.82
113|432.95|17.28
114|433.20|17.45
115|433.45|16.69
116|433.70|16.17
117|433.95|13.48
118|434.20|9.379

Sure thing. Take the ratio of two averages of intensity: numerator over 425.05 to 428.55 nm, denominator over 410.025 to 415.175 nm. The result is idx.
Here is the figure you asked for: 1.0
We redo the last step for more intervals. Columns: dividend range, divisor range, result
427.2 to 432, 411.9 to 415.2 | 0.92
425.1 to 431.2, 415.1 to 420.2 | 0.95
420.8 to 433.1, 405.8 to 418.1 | 0.98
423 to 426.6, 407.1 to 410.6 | 1.04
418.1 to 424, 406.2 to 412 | 1.03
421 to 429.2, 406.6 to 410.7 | 1.03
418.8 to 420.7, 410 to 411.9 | 1.12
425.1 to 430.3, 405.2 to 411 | 1.01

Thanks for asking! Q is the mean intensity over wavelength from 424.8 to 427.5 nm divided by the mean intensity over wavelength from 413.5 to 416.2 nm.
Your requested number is 0.98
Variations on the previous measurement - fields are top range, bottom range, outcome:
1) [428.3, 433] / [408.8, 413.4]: 0.97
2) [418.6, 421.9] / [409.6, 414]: 1.05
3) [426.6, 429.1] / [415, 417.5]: 0.97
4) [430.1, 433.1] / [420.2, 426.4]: 0.94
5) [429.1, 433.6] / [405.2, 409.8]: 0.92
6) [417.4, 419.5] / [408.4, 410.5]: 1.07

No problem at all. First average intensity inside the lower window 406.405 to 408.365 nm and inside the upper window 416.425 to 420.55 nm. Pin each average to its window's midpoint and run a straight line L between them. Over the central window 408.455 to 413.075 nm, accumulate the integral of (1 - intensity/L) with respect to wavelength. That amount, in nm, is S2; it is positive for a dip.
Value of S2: 0.14 nm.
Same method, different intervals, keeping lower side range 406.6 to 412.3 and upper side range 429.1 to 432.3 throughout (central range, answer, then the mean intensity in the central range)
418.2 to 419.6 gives -0.10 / 18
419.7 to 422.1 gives -0.16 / 17.8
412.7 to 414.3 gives -0.10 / 18.1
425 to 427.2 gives -0.16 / 17.7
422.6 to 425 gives -0.08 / 17.2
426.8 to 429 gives -0.13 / 17.5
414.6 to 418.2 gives -0.25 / 18.1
